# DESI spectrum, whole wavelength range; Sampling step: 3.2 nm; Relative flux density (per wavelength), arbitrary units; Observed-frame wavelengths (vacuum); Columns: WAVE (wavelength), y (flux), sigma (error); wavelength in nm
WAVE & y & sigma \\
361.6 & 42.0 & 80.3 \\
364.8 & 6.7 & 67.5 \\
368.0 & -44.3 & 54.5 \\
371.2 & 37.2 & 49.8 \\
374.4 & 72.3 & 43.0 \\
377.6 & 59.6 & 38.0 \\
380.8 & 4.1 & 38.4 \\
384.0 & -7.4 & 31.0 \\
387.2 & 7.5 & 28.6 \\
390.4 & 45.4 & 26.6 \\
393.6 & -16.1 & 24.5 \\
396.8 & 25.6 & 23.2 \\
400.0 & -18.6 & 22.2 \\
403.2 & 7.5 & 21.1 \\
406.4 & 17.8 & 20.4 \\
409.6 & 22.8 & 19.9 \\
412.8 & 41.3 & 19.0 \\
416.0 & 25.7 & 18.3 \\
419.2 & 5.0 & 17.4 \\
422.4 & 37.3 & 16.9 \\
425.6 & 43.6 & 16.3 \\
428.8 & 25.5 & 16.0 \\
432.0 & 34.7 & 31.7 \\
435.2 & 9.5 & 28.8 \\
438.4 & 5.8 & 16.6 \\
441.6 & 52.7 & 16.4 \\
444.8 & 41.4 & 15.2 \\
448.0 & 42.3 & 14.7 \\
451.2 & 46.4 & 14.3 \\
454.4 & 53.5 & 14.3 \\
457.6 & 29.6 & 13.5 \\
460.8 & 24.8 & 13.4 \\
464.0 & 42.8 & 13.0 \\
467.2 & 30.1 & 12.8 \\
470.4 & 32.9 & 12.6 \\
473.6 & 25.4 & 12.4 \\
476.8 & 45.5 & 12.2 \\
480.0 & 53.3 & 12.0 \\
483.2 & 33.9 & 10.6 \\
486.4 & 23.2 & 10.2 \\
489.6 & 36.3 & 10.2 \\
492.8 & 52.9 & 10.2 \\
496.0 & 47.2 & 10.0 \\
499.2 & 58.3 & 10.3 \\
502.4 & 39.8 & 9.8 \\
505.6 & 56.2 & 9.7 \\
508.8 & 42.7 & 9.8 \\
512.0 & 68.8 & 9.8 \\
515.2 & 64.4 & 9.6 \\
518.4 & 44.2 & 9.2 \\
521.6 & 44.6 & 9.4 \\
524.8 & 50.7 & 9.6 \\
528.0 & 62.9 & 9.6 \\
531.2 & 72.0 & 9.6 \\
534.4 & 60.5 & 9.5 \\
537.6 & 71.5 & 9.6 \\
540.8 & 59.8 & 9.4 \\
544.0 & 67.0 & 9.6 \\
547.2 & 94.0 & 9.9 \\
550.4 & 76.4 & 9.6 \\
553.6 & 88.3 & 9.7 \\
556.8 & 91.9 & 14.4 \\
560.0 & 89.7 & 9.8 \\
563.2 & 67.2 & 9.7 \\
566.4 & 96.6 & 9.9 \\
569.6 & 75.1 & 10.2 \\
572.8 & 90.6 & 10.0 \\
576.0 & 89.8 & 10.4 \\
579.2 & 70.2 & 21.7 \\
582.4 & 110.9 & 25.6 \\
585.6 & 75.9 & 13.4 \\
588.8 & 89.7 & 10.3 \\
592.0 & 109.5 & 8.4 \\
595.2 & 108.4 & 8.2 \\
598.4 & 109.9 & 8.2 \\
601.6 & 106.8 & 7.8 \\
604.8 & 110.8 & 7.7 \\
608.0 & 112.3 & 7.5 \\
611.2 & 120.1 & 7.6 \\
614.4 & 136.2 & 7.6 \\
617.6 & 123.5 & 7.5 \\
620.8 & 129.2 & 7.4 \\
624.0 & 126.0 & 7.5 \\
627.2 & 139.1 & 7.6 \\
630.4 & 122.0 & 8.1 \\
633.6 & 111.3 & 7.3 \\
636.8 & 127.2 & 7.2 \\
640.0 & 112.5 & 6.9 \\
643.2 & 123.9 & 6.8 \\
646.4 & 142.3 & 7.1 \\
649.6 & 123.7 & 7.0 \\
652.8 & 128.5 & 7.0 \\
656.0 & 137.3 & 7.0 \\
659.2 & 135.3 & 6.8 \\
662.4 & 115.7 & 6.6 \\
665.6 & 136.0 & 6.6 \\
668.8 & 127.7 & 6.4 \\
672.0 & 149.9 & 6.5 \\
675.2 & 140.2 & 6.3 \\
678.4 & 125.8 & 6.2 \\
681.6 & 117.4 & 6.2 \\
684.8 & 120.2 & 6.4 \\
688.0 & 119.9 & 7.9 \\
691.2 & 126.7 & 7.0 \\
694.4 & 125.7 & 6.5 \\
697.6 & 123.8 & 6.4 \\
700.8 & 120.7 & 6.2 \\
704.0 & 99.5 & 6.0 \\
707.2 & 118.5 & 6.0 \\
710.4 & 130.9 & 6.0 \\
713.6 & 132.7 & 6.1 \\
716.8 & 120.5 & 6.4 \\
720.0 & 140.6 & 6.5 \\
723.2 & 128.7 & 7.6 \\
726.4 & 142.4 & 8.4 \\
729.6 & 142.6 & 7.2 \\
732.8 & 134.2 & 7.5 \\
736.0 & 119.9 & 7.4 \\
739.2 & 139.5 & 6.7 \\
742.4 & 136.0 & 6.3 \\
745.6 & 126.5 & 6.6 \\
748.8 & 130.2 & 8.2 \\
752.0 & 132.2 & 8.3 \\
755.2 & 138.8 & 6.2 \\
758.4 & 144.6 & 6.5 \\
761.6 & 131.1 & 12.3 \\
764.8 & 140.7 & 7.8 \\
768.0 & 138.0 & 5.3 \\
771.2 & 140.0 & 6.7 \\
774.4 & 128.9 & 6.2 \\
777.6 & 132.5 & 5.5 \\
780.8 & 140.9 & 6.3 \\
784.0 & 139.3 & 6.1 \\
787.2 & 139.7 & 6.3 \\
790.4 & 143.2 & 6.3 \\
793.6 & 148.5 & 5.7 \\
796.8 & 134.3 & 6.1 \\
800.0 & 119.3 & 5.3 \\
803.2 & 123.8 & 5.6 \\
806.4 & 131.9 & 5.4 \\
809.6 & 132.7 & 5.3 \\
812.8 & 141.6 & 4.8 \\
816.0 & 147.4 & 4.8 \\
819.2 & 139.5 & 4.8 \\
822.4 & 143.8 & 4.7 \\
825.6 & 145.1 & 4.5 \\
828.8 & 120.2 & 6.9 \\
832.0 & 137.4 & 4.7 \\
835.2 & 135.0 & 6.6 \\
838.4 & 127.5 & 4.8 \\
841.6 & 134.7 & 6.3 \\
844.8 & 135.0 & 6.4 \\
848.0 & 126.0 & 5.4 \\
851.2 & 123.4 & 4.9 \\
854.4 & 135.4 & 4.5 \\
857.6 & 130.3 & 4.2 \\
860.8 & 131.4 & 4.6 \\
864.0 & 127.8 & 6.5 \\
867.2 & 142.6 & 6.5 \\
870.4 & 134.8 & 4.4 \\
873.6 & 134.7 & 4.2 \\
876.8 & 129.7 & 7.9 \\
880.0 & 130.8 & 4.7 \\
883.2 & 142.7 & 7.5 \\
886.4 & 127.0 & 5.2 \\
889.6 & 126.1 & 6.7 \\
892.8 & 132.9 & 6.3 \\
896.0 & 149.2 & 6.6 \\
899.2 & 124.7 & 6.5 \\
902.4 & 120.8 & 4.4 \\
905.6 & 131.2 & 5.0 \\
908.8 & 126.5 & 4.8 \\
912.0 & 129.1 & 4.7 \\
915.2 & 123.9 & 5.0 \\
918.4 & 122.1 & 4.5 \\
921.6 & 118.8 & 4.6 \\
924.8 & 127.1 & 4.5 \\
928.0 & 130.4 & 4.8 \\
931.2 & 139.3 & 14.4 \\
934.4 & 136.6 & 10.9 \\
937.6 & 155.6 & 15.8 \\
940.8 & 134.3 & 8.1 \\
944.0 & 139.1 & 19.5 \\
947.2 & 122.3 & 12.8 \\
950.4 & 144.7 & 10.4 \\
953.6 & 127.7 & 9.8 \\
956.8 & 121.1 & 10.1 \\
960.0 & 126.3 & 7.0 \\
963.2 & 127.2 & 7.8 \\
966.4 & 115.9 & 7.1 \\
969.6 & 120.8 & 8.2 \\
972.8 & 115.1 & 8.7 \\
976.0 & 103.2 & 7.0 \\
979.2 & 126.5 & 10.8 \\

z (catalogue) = 0.36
